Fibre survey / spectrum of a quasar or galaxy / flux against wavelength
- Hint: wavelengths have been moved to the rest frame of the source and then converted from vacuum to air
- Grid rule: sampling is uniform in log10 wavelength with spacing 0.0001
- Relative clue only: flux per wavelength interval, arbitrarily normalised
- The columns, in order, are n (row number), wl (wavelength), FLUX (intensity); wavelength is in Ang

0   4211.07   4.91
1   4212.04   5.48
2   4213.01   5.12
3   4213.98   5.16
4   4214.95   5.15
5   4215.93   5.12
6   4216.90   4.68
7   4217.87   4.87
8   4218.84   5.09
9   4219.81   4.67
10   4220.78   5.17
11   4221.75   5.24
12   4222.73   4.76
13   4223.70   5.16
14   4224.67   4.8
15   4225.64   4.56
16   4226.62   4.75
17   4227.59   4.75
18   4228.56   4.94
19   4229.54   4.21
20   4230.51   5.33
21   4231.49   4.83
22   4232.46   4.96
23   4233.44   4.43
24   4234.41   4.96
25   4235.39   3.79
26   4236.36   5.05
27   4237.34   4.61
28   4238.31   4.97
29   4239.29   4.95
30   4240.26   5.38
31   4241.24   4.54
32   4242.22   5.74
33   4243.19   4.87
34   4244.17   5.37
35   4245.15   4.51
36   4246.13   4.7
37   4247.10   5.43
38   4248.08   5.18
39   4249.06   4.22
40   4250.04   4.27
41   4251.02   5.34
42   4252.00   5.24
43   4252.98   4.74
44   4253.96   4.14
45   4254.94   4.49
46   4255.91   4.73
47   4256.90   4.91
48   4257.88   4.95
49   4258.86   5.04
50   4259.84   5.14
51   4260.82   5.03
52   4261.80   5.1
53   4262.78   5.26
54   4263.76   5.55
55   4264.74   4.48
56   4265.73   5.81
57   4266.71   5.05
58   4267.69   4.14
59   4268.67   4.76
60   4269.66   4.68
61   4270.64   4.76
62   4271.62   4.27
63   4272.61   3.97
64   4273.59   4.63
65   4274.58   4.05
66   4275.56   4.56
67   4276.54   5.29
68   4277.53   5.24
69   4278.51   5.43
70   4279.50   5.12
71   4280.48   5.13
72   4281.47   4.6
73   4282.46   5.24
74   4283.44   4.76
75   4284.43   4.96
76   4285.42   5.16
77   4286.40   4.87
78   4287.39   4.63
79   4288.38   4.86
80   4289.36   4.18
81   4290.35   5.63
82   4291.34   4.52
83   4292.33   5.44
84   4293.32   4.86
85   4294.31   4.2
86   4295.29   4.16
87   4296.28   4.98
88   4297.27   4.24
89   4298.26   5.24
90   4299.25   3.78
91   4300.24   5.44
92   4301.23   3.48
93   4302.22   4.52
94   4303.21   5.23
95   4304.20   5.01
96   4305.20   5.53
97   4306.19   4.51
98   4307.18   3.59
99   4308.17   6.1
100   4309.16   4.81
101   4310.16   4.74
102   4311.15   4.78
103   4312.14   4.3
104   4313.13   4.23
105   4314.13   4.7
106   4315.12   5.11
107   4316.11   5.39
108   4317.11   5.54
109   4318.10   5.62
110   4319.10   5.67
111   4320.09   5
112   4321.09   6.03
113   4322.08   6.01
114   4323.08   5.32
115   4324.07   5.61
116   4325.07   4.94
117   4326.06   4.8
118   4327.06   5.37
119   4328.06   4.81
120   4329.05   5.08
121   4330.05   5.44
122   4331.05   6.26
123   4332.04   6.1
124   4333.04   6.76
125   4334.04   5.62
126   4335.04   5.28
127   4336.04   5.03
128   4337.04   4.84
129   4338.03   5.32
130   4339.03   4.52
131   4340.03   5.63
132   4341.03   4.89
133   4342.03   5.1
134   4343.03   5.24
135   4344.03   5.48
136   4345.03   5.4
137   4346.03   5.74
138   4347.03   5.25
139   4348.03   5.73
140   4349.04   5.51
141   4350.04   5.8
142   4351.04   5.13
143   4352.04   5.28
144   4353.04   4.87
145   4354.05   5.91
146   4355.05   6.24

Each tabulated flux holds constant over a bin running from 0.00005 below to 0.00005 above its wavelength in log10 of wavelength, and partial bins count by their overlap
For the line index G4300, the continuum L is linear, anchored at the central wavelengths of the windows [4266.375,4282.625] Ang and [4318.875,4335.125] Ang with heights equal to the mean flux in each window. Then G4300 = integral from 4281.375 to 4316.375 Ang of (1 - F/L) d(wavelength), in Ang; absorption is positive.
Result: 2.3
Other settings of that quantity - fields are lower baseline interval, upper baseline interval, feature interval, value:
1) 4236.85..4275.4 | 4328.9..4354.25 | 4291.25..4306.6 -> 1.30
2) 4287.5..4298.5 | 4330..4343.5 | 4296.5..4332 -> 0.23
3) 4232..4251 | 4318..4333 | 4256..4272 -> 0.29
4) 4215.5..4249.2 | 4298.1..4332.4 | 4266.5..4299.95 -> 1.72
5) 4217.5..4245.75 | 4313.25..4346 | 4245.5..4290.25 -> 1.77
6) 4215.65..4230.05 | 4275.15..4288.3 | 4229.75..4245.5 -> 0.01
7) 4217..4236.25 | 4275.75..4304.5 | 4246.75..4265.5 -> -0.38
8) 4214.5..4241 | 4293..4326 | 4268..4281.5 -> 0.42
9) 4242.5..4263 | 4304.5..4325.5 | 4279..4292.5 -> 0.24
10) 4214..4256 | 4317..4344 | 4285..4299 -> 1.13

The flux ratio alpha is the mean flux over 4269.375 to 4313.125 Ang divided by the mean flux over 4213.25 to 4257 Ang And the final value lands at 0.98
